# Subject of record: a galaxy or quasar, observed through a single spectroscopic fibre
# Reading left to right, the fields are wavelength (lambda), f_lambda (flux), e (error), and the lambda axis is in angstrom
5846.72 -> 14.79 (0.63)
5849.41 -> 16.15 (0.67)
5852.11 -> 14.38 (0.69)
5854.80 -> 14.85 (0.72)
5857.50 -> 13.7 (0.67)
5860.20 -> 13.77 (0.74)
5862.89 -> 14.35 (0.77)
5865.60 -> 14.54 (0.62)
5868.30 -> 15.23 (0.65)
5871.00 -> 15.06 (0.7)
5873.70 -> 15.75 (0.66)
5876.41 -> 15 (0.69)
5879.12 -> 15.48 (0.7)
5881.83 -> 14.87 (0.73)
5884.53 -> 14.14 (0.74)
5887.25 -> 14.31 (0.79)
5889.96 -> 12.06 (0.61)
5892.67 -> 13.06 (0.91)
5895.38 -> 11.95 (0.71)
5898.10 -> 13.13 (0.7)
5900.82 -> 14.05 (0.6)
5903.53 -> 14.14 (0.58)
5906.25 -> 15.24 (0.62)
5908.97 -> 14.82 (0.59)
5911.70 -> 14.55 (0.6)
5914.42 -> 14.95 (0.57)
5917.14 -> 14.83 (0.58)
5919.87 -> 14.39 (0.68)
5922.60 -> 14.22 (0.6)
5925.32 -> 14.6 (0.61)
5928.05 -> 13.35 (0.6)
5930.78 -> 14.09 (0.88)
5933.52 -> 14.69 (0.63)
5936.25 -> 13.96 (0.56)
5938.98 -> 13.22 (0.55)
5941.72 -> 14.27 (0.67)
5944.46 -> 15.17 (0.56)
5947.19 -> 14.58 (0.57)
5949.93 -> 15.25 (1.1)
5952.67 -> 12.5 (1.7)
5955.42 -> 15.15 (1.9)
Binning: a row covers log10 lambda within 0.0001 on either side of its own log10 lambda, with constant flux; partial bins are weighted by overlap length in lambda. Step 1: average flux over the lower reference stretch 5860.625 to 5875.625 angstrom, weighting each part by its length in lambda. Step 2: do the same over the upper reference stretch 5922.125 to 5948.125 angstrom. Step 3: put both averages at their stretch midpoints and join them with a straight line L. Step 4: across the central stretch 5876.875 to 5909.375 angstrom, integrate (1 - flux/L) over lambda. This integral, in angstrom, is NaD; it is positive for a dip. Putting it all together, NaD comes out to 1.6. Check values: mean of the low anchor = 14.9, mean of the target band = 13.9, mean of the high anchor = 14.2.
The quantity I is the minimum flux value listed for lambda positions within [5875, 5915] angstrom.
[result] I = 11.95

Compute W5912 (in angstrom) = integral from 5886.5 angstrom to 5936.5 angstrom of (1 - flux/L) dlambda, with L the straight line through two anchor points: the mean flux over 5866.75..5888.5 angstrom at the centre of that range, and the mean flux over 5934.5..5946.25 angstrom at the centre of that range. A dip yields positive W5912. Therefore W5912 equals 1.8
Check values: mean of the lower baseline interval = 15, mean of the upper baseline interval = 14.2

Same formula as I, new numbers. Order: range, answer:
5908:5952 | 13.22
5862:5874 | 14.35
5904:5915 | 14.55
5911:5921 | 14.39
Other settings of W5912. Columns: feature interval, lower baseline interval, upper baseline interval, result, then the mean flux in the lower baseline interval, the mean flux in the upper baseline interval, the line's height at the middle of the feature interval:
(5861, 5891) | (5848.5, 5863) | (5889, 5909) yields -1.26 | 14.5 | 13.5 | 14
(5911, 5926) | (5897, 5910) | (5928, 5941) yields -0.51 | 14.3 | 13.9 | 14.1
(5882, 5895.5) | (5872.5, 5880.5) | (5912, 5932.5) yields 1.57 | 15.4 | 14.4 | 15.1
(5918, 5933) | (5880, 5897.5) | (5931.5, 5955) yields -0.22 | 13.4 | 14.2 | 14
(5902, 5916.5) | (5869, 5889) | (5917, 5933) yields -0.29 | 14.9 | 14.2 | 14.5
